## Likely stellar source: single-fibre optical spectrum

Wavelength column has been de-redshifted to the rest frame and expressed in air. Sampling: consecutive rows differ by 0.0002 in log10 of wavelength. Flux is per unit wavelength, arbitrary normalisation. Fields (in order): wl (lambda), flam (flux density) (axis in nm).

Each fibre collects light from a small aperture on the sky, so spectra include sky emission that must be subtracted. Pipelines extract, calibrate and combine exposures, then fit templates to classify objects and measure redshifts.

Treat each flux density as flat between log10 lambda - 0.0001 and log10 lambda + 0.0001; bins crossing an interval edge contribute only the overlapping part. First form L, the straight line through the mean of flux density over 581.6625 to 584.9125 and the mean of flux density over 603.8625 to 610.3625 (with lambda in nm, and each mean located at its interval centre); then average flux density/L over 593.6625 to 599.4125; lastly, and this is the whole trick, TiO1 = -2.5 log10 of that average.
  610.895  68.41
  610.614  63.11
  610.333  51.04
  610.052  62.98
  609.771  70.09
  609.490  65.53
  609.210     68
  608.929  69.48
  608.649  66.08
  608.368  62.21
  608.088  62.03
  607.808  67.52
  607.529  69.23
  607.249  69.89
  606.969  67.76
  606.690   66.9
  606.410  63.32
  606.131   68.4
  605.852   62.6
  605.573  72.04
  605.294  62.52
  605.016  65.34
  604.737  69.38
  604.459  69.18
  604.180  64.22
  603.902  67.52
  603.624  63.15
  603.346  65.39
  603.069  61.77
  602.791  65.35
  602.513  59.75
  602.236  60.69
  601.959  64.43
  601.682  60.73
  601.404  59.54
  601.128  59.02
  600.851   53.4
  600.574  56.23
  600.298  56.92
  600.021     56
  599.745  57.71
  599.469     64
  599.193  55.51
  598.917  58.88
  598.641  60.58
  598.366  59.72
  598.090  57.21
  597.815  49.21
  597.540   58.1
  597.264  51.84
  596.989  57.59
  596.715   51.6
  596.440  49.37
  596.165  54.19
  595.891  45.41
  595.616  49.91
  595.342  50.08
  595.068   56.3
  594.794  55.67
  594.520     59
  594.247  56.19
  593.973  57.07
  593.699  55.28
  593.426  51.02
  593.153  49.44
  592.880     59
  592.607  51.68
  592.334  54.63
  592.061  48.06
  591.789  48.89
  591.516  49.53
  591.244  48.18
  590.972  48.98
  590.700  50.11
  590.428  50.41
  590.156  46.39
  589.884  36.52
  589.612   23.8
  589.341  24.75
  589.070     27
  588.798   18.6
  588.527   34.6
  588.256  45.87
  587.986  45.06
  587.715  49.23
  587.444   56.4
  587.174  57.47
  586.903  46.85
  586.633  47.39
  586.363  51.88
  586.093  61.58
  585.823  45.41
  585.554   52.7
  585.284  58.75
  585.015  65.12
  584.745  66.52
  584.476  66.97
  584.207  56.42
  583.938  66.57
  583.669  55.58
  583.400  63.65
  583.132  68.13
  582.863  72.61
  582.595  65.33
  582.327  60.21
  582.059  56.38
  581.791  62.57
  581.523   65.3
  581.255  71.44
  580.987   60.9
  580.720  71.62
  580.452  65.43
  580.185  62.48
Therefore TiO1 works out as 0.18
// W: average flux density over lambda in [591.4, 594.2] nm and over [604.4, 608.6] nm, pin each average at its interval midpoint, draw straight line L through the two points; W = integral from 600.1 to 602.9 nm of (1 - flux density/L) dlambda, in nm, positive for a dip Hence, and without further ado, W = 0.09 nm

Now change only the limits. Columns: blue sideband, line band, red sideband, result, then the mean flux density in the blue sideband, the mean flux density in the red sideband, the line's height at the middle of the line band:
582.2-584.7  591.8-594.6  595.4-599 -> 0.15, 64.1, 54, 56.9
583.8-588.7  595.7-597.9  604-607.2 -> 0.31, 53.9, 66.6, 60.8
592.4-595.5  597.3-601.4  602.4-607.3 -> 0.19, 54.6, 65.8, 60.1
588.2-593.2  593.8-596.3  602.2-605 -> -0.18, 42.8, 64.8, 50.2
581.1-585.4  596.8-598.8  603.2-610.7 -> 0.27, 63.8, 65.8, 65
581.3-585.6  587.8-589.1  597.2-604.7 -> 0.56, 63.1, 60.1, 62.2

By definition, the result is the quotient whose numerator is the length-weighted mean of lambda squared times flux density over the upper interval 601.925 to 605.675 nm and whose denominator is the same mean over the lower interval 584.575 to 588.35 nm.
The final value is 1.28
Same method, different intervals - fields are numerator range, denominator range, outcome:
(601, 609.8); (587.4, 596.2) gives 1.45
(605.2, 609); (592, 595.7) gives 1.29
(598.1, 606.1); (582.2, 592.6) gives 1.28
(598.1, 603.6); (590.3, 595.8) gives 1.17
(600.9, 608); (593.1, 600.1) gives 1.21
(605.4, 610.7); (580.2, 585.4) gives 1.11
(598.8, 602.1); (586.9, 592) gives 1.43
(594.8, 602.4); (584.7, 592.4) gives 1.25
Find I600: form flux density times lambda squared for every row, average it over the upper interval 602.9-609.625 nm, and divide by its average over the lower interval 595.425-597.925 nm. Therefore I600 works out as 1.3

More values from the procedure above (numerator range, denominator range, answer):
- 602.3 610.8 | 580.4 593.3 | 1.32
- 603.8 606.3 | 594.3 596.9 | 1.31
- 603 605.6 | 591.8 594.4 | 1.28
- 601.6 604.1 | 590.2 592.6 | 1.32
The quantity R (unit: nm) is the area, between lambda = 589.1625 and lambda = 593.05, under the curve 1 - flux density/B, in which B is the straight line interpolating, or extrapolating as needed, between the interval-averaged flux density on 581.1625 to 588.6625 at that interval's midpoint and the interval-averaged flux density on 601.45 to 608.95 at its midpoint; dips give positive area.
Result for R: 0.934 nm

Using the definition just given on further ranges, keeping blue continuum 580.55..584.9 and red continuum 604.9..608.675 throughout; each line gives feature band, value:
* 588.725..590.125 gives 0.80 nm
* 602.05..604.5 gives 0.07 nm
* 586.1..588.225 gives 0.45 nm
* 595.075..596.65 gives 0.36 nm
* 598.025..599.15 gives 0.11 nm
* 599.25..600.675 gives 0.16 nm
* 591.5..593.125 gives 0.33 nm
